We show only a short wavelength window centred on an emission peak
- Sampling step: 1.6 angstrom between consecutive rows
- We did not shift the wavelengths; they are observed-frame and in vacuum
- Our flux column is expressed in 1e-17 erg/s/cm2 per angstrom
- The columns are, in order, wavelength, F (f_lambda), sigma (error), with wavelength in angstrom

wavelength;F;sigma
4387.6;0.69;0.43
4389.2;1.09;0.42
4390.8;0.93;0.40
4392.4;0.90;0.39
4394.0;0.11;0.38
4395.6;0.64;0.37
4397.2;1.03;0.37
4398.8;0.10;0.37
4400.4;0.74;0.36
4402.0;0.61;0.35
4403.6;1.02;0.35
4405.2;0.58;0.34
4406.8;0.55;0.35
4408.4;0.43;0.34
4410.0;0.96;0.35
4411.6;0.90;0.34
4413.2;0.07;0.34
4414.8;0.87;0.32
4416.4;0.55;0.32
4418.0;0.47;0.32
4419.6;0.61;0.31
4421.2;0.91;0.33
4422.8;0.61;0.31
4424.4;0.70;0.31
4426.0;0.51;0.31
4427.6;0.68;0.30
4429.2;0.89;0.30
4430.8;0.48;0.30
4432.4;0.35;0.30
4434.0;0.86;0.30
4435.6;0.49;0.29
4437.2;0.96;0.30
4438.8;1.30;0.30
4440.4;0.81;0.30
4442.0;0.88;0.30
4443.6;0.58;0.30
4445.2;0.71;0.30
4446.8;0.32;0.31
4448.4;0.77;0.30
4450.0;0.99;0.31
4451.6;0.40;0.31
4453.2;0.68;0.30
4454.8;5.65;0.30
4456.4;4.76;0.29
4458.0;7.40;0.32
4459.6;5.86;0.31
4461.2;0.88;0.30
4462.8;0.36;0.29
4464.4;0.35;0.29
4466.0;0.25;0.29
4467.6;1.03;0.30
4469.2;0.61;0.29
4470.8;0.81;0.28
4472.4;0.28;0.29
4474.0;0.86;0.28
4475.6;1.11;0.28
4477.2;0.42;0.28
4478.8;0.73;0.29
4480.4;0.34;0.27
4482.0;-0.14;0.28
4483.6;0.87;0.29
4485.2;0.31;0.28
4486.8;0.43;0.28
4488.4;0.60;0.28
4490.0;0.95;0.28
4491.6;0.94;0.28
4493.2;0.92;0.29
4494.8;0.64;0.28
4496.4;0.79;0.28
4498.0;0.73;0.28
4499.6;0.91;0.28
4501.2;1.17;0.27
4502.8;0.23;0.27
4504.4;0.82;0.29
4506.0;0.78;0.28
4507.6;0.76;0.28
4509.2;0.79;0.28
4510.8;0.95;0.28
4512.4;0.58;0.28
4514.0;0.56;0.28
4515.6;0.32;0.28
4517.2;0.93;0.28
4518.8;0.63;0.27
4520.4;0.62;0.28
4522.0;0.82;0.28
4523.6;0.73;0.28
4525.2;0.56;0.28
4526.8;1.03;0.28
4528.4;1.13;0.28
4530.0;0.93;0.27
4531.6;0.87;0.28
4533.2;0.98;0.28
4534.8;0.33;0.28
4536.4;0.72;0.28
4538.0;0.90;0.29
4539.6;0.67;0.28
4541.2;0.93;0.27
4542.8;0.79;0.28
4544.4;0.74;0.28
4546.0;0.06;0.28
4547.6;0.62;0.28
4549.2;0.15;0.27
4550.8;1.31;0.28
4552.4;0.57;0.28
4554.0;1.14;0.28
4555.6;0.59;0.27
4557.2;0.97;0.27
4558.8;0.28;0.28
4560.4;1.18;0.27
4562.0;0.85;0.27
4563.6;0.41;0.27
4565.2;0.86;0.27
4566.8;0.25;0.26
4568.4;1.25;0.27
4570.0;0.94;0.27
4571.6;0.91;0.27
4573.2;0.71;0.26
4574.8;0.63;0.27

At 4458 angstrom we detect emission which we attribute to [O II] 3727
